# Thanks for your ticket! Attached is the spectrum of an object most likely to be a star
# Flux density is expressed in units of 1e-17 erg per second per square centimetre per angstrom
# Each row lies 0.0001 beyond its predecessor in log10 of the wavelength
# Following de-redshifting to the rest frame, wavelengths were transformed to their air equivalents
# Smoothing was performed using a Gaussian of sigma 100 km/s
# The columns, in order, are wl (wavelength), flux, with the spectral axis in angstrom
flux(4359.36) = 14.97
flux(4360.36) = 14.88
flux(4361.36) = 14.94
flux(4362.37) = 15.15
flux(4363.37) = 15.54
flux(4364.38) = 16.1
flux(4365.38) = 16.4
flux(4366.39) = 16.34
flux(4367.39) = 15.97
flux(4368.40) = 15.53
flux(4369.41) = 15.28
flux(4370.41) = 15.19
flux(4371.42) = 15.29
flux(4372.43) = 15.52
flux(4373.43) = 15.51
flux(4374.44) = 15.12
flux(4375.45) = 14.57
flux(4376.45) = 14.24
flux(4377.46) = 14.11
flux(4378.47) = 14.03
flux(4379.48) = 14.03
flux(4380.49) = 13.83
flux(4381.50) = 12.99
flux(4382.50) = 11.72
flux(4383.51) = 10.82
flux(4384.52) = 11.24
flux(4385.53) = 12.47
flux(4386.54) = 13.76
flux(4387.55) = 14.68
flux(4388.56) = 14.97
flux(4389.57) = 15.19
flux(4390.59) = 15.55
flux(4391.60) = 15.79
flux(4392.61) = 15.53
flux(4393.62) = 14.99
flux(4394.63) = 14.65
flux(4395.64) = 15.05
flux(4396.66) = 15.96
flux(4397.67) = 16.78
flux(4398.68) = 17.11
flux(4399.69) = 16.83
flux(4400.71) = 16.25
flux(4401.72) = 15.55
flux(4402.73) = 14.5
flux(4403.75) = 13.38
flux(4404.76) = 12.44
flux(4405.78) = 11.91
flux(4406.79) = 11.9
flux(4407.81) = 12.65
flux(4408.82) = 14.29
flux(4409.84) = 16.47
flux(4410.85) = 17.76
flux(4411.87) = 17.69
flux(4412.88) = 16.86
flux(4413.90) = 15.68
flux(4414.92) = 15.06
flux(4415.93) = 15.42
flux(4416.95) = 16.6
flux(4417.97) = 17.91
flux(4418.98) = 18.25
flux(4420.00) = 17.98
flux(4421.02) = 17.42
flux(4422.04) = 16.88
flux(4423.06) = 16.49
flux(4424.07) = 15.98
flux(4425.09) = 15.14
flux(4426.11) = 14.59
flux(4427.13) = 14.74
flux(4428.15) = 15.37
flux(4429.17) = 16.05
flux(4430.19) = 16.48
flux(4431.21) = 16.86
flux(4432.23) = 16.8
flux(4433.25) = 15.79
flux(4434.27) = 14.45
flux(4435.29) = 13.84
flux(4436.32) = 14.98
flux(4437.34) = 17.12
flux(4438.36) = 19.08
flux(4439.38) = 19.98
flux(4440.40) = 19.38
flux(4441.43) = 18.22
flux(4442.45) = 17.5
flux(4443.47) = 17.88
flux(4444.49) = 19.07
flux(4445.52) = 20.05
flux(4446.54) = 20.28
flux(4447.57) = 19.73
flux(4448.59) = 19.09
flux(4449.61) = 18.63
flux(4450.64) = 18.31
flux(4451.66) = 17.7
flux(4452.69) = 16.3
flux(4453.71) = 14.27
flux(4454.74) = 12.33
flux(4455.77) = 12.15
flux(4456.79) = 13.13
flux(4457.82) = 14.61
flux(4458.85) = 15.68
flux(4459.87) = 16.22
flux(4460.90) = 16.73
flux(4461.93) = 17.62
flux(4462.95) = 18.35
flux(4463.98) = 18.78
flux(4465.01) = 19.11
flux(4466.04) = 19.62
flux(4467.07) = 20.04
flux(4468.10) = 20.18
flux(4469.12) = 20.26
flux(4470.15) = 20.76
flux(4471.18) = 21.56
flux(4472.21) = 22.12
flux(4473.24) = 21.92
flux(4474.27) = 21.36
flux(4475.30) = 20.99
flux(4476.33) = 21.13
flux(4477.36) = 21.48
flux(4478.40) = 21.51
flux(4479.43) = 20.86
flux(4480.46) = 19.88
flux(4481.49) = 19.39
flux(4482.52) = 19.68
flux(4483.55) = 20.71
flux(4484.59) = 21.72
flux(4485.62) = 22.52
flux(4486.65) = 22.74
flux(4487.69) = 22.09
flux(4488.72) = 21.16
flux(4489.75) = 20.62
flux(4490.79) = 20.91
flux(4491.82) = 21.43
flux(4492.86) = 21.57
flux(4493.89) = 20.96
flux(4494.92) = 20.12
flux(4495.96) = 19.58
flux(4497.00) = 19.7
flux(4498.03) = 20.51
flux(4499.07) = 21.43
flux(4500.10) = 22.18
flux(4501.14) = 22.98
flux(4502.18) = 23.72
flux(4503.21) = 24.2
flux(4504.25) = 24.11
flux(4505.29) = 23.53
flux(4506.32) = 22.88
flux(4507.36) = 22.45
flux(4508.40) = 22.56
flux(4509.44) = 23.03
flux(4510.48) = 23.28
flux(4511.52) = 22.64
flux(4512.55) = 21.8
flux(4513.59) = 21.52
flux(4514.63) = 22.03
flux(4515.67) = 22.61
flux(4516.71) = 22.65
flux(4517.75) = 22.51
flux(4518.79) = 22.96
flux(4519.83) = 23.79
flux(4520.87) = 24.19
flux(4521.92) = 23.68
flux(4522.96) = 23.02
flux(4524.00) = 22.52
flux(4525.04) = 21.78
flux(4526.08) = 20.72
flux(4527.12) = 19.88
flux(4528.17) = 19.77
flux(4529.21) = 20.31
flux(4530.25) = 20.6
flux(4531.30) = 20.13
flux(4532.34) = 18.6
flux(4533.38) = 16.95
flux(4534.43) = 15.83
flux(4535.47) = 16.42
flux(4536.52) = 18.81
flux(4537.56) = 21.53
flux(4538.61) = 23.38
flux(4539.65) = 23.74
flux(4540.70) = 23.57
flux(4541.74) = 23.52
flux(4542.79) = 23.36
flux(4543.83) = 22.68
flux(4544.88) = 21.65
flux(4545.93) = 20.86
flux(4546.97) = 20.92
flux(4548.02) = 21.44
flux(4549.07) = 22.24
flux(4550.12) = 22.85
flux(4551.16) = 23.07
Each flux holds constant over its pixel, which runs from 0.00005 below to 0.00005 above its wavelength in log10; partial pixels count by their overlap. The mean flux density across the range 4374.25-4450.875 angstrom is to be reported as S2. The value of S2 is 15.8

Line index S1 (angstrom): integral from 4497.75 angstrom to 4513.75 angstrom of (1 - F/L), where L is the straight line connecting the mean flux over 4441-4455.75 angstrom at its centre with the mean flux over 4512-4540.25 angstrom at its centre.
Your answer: -2.0 angstrom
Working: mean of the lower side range 17.6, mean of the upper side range 21.2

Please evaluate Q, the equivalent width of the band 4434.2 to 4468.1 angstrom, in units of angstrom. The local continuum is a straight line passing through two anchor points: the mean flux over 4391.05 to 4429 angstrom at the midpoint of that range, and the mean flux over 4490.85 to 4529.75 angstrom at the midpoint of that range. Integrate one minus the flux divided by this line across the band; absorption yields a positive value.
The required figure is 1.7 angstrom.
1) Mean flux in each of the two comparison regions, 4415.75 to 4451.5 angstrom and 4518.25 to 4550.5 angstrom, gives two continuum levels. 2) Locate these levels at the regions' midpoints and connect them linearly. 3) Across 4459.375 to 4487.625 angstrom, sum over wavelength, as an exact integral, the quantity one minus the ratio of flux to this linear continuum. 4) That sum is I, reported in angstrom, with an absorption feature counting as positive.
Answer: -2.1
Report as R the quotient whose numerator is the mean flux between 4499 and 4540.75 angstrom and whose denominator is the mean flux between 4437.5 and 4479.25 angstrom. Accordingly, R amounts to 1.2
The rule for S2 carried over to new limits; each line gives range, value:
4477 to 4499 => 20.9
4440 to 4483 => 18.7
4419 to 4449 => 17.2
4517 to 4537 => 20.7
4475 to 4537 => 21.4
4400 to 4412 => 14.5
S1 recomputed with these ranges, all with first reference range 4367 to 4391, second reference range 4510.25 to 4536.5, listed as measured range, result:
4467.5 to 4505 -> -3.86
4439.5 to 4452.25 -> -1.04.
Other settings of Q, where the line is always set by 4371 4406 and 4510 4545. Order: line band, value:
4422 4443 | 0.3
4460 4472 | -0.6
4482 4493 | -1.0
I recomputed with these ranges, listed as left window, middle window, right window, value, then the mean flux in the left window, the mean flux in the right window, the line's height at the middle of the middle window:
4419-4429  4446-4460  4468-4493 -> 1.8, 16.2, 21.2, 18.7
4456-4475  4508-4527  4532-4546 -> -2.2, 18.7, 20.8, 20.2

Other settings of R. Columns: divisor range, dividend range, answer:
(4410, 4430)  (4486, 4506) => 1.33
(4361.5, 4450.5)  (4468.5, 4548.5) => 1.37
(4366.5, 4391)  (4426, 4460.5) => 1.17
